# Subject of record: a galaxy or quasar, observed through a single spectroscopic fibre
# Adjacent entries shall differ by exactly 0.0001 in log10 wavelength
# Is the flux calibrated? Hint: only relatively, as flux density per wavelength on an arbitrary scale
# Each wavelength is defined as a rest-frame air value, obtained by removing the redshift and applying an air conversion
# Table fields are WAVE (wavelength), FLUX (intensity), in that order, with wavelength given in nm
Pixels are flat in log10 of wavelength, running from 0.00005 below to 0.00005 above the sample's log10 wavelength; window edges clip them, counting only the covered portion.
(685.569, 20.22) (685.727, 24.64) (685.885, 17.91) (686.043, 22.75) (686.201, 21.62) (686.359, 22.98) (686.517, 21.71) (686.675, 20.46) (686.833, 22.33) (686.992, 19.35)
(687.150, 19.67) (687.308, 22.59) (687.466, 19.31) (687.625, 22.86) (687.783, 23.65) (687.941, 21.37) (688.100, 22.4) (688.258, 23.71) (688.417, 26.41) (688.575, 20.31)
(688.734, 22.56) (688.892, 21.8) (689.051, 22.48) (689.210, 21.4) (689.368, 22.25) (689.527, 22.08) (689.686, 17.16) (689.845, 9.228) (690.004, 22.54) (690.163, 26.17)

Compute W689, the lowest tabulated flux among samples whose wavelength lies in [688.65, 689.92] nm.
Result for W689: 9.228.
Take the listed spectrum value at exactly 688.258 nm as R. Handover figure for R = 23.71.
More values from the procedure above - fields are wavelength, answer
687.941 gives 21.37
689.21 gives 21.4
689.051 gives 22.48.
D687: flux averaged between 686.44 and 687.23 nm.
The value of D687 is 20.7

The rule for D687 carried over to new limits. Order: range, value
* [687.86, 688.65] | 22.9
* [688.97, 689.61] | 22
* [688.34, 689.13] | 22.7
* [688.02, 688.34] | 23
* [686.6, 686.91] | 21.4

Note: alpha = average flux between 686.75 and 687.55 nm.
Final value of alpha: 20.6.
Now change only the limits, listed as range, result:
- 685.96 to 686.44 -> 22.4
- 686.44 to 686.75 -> 21.1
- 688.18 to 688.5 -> 25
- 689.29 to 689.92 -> 17.7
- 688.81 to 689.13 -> 22.2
